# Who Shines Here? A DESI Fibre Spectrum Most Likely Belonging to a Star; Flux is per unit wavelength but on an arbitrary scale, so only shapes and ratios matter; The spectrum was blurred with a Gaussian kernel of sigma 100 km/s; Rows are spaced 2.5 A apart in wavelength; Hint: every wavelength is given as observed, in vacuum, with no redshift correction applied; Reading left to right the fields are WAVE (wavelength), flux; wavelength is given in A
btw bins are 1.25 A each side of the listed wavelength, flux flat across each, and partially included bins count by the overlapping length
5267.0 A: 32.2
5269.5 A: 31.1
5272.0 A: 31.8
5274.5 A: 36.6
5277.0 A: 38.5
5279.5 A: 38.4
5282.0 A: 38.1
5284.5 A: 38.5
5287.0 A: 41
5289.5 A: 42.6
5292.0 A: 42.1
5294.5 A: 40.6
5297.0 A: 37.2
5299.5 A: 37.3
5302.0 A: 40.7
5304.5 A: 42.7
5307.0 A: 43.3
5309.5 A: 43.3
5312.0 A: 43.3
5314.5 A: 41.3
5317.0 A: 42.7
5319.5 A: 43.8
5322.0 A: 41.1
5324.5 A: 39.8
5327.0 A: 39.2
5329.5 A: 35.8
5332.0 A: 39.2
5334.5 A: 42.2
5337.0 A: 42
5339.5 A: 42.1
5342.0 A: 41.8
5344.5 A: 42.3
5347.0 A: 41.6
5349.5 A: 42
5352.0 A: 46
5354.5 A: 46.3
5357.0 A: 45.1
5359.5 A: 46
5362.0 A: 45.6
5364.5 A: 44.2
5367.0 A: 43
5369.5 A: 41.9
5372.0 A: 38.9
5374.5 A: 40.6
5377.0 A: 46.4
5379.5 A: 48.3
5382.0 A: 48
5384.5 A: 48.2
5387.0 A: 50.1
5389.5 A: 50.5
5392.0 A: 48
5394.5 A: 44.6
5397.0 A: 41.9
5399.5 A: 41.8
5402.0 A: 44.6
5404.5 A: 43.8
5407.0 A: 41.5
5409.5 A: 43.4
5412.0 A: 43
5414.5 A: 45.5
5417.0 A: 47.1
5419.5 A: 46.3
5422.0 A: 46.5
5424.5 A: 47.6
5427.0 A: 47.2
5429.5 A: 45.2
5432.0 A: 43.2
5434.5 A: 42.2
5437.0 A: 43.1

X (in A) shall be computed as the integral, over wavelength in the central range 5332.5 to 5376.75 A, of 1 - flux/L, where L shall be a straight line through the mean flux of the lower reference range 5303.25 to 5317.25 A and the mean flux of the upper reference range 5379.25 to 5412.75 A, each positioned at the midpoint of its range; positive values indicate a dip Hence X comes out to 1.1 A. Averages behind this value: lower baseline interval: 42.8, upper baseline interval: 45.5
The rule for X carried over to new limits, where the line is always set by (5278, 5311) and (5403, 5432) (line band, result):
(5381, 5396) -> -1.41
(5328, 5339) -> 0.52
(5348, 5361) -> -0.70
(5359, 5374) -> 0.06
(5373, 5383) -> -0.45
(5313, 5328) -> 0.02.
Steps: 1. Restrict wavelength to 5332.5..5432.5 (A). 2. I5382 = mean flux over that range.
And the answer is 44.6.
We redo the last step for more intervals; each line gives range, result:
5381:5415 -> 45.3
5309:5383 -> 42.8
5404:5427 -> 45.1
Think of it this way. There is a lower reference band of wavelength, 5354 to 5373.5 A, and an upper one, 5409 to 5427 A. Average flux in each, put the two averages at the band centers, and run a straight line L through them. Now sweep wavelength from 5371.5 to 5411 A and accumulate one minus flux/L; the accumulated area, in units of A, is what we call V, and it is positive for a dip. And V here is -0.3 A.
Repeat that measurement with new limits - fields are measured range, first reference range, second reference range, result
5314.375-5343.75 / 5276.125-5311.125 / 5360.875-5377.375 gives 0.39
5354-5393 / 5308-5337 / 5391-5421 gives -2.36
